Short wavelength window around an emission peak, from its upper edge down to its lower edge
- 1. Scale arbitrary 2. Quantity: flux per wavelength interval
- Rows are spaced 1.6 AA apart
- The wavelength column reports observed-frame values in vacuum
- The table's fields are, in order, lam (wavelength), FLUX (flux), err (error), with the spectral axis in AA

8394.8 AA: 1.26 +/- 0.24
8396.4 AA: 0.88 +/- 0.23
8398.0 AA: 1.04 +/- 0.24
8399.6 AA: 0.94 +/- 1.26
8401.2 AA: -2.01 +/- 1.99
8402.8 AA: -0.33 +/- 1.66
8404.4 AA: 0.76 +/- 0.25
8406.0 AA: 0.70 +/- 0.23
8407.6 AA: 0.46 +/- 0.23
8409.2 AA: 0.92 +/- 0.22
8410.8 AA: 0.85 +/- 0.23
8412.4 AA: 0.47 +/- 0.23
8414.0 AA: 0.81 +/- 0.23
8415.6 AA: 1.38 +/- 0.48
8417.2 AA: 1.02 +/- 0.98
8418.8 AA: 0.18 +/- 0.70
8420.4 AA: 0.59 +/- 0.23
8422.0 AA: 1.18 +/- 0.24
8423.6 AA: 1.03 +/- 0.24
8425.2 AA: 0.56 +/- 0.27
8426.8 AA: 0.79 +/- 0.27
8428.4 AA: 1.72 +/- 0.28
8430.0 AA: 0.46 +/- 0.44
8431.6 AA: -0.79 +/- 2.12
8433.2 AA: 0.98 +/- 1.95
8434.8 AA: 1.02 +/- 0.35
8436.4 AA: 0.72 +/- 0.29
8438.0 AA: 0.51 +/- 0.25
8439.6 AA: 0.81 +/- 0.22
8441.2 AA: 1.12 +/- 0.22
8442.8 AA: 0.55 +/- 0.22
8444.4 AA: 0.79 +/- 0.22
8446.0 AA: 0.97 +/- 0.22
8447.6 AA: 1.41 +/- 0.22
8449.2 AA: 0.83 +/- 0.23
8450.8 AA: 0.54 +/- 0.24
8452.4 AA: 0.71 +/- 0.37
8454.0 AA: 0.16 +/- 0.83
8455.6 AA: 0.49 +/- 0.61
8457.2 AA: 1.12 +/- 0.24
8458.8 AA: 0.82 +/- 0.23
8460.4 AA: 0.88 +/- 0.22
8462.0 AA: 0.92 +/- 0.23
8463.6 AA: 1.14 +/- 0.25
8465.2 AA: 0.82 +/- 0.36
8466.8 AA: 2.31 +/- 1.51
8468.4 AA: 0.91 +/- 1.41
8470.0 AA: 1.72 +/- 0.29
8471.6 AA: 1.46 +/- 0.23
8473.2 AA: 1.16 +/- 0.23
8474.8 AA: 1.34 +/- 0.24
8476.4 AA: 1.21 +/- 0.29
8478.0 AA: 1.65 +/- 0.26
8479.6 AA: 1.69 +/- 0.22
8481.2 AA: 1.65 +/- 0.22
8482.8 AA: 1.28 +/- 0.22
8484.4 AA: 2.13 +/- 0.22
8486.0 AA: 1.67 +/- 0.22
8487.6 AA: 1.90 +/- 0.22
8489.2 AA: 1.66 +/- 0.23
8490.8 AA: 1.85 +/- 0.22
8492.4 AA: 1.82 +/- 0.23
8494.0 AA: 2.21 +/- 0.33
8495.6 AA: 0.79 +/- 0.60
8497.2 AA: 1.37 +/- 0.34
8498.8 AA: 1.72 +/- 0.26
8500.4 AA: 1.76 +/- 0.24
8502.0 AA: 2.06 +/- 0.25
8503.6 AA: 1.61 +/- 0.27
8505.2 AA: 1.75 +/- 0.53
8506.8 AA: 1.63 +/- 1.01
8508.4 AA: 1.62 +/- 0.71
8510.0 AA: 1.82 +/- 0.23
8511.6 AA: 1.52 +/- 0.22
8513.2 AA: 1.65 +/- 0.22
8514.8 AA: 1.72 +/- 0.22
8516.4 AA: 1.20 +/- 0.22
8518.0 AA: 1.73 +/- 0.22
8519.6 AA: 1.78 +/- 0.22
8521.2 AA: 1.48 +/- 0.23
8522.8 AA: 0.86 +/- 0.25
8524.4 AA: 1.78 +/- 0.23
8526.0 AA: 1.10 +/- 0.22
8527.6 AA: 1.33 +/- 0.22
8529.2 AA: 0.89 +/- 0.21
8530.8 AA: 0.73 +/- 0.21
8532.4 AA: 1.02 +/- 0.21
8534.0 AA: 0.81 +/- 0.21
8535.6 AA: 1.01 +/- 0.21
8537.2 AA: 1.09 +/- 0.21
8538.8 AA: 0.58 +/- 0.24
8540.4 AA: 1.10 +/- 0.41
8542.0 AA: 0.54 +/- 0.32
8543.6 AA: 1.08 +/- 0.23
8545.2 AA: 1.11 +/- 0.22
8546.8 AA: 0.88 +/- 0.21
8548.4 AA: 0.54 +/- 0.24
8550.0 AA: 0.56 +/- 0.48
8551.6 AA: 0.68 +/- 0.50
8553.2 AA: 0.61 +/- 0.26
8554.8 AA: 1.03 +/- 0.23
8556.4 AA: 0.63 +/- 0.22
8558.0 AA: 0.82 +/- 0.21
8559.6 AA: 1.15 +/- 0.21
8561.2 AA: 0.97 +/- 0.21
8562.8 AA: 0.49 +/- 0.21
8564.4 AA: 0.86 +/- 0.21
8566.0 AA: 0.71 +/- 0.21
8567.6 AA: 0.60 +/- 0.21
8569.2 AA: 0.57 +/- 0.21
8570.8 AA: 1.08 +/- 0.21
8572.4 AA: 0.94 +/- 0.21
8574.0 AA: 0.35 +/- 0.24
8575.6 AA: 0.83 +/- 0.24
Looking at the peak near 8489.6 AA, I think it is Mg II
